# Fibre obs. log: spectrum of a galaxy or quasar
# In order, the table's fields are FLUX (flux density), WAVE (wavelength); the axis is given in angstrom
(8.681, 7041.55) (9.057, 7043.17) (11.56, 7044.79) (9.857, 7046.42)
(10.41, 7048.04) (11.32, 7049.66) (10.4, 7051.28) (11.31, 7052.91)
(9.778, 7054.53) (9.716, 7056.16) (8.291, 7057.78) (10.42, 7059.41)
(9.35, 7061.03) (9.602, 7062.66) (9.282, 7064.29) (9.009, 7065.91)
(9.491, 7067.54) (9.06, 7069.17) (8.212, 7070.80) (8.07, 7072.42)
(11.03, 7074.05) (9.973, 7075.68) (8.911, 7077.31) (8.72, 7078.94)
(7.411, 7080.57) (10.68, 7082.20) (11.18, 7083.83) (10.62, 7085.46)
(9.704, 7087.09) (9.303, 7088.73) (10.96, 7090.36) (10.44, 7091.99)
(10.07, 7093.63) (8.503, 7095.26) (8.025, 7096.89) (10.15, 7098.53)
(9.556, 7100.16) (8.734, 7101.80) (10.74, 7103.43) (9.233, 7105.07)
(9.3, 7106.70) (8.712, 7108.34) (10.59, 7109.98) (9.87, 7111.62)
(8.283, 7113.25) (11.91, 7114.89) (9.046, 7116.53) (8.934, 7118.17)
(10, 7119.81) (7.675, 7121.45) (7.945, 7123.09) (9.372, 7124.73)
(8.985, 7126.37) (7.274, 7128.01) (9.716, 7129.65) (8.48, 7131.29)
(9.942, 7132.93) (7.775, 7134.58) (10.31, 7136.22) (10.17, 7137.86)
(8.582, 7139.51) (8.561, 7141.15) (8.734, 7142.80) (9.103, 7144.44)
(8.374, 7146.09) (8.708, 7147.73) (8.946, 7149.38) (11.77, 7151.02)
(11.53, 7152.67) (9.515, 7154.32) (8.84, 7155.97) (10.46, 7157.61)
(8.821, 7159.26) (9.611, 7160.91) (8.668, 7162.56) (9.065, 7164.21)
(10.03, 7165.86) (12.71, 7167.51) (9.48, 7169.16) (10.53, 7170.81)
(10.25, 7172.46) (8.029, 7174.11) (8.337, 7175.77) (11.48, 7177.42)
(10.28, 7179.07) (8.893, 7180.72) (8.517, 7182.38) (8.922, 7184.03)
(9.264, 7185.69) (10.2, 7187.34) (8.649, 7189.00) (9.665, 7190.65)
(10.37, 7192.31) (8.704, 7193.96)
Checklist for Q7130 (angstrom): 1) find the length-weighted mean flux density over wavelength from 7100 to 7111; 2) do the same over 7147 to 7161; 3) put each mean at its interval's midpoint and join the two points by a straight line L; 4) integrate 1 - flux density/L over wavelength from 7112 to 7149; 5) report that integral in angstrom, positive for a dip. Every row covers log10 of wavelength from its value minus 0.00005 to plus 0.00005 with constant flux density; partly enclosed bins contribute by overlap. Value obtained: 2.6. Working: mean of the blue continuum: 9.55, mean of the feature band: 9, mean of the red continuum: 9.82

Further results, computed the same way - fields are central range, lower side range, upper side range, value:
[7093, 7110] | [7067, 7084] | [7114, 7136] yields -0.4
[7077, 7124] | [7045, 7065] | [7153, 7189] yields 1.8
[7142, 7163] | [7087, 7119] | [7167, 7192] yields 0.3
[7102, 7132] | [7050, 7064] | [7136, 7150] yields 0.2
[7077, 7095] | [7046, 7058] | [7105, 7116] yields 0.2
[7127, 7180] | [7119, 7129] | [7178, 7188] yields -3.1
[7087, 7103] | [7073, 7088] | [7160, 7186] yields 0.3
